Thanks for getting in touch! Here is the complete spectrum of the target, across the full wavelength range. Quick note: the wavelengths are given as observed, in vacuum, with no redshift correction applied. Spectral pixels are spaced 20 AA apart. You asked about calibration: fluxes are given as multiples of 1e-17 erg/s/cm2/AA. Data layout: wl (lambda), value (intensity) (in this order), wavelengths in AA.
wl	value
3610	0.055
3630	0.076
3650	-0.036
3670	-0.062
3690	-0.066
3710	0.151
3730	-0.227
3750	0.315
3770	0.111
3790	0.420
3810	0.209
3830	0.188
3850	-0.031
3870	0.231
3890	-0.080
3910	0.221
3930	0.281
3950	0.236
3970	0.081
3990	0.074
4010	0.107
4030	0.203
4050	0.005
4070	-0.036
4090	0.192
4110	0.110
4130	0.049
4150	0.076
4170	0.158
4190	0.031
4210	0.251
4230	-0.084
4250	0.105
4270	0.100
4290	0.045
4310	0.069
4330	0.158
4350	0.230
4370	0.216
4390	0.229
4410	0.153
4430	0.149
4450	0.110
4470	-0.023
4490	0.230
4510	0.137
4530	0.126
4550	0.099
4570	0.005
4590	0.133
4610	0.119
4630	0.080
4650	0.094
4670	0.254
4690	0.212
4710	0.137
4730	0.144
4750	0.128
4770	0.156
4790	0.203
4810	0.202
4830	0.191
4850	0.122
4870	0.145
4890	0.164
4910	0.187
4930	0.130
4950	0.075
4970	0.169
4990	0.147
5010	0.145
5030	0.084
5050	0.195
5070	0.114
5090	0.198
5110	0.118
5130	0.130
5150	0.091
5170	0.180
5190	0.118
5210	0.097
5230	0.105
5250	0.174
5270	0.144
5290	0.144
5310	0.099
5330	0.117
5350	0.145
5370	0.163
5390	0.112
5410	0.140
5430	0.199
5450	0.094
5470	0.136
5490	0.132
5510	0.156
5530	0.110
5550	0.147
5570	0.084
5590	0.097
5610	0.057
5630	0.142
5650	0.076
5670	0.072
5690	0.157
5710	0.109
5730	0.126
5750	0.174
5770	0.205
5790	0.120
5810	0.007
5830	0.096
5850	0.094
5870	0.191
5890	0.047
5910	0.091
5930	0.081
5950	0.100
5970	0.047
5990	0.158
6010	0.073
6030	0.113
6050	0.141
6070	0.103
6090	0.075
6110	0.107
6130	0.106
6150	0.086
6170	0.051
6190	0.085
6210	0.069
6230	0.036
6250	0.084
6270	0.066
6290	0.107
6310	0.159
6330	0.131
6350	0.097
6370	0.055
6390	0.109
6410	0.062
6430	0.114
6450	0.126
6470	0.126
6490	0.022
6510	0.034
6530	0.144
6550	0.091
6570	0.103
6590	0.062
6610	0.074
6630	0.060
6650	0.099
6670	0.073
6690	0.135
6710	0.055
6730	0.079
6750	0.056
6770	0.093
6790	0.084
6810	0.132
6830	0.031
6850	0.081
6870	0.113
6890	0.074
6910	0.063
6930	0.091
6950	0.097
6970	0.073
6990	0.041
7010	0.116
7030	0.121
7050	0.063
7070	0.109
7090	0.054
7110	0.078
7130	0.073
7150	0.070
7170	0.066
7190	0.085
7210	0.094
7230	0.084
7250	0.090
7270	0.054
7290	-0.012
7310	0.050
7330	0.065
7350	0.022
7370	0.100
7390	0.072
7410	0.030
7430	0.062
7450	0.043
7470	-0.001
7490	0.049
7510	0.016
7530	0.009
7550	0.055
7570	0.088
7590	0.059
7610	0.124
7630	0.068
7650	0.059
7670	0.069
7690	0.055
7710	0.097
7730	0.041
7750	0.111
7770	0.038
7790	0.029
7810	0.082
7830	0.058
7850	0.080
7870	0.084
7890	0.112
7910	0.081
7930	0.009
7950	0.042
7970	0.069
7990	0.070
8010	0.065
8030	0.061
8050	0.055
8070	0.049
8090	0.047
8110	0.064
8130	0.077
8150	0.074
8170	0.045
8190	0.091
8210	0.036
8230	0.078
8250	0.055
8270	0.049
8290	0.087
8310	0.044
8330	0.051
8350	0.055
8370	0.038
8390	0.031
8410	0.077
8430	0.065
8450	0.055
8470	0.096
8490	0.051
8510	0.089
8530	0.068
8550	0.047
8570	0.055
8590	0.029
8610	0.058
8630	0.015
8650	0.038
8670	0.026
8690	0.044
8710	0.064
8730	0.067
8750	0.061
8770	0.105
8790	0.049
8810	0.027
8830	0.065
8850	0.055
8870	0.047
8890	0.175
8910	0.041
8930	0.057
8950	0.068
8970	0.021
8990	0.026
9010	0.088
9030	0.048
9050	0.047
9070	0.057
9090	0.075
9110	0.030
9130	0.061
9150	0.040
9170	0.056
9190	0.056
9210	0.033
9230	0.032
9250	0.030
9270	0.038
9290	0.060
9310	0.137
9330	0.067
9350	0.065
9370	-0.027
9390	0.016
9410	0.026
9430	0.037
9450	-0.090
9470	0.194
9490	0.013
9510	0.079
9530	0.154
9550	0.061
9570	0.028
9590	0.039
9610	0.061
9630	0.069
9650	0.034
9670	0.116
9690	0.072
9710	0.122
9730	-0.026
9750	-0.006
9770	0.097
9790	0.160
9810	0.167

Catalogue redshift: 0.09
